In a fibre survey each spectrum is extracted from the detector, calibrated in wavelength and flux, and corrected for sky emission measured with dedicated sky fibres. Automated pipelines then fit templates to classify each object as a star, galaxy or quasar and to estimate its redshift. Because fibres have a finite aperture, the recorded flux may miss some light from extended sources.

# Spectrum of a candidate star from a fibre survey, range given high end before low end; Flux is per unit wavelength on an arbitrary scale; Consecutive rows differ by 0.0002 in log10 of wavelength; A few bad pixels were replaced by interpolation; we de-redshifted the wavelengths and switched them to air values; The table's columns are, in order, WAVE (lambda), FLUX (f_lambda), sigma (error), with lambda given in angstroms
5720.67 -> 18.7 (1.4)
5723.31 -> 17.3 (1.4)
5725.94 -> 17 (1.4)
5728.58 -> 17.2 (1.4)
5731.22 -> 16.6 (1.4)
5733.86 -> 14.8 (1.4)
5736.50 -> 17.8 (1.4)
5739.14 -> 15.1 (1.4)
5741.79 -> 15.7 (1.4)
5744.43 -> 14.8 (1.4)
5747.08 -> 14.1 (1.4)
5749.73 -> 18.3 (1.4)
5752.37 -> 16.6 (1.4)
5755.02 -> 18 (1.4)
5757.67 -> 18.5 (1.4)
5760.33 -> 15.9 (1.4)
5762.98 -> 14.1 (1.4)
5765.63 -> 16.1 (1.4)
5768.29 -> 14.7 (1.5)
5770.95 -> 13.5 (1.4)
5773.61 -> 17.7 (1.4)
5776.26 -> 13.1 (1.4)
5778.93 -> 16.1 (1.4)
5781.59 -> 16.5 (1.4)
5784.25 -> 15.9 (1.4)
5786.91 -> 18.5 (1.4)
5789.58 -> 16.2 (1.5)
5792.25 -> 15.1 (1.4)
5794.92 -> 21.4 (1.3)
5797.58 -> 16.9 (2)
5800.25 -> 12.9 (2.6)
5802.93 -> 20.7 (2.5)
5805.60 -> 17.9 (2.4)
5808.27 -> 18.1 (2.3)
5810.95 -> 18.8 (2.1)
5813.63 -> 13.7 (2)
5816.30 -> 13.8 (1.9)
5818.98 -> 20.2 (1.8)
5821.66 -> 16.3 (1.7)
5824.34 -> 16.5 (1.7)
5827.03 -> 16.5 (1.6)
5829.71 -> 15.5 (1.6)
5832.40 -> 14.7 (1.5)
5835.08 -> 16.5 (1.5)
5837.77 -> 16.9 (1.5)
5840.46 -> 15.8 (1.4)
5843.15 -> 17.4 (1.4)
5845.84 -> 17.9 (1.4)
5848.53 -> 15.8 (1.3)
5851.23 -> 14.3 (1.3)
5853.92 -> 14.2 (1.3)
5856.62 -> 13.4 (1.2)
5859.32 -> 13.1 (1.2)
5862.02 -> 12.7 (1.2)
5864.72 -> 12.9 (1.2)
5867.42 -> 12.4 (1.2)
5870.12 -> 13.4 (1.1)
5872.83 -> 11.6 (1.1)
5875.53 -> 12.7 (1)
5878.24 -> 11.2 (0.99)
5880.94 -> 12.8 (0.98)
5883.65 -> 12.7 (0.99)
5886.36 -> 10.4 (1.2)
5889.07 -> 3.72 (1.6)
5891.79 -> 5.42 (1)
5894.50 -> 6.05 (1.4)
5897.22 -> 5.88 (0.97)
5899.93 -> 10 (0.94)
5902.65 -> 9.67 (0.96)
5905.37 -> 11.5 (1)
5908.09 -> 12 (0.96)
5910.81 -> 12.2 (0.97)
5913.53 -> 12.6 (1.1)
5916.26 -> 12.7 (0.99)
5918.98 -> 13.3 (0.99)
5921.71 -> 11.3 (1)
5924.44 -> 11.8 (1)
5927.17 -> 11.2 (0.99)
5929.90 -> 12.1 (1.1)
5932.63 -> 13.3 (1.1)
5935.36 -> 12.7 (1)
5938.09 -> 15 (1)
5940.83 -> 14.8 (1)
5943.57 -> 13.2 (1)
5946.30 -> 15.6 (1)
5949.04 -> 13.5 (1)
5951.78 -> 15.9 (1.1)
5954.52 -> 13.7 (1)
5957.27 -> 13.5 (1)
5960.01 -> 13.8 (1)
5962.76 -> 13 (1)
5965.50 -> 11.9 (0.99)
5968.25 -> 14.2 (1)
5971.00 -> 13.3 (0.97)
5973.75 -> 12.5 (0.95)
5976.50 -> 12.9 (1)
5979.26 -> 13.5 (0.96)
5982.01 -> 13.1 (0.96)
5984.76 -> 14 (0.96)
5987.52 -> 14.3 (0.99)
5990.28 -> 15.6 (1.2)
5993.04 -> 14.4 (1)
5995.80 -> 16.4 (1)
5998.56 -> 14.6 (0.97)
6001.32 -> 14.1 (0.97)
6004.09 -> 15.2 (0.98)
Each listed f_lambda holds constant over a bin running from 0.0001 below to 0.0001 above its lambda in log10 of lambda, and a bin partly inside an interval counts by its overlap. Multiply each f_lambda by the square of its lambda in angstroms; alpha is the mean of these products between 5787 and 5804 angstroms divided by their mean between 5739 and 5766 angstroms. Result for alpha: 1.1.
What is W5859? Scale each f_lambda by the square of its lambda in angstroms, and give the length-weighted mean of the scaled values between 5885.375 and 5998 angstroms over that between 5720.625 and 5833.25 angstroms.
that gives 0.80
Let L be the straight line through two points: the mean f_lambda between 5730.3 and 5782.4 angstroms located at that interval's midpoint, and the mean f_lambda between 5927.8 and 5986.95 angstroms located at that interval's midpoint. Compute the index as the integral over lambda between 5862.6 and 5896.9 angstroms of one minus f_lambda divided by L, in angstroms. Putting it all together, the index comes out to 9.8 angstroms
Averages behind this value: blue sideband 15.9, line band 10.3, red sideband 13.6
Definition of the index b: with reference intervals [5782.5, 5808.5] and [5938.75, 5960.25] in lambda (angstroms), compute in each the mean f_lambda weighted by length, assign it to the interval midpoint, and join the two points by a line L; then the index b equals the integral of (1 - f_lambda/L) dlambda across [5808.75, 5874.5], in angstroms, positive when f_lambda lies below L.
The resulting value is 4.96 angstroms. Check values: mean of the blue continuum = 17.3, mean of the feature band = 15.2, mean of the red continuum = 14.3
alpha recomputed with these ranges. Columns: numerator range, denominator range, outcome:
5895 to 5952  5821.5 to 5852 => 0.78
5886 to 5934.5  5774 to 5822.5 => 0.64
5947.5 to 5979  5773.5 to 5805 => 0.85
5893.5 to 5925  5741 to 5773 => 0.71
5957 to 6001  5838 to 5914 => 1.20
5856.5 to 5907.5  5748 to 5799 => 0.67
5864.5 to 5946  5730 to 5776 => 0.75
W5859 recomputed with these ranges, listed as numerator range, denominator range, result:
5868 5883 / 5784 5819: 0.74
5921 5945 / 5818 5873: 0.87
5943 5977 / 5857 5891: 1.21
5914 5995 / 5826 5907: 1.11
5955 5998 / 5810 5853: 0.89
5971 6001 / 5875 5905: 1.60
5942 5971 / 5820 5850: 0.88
